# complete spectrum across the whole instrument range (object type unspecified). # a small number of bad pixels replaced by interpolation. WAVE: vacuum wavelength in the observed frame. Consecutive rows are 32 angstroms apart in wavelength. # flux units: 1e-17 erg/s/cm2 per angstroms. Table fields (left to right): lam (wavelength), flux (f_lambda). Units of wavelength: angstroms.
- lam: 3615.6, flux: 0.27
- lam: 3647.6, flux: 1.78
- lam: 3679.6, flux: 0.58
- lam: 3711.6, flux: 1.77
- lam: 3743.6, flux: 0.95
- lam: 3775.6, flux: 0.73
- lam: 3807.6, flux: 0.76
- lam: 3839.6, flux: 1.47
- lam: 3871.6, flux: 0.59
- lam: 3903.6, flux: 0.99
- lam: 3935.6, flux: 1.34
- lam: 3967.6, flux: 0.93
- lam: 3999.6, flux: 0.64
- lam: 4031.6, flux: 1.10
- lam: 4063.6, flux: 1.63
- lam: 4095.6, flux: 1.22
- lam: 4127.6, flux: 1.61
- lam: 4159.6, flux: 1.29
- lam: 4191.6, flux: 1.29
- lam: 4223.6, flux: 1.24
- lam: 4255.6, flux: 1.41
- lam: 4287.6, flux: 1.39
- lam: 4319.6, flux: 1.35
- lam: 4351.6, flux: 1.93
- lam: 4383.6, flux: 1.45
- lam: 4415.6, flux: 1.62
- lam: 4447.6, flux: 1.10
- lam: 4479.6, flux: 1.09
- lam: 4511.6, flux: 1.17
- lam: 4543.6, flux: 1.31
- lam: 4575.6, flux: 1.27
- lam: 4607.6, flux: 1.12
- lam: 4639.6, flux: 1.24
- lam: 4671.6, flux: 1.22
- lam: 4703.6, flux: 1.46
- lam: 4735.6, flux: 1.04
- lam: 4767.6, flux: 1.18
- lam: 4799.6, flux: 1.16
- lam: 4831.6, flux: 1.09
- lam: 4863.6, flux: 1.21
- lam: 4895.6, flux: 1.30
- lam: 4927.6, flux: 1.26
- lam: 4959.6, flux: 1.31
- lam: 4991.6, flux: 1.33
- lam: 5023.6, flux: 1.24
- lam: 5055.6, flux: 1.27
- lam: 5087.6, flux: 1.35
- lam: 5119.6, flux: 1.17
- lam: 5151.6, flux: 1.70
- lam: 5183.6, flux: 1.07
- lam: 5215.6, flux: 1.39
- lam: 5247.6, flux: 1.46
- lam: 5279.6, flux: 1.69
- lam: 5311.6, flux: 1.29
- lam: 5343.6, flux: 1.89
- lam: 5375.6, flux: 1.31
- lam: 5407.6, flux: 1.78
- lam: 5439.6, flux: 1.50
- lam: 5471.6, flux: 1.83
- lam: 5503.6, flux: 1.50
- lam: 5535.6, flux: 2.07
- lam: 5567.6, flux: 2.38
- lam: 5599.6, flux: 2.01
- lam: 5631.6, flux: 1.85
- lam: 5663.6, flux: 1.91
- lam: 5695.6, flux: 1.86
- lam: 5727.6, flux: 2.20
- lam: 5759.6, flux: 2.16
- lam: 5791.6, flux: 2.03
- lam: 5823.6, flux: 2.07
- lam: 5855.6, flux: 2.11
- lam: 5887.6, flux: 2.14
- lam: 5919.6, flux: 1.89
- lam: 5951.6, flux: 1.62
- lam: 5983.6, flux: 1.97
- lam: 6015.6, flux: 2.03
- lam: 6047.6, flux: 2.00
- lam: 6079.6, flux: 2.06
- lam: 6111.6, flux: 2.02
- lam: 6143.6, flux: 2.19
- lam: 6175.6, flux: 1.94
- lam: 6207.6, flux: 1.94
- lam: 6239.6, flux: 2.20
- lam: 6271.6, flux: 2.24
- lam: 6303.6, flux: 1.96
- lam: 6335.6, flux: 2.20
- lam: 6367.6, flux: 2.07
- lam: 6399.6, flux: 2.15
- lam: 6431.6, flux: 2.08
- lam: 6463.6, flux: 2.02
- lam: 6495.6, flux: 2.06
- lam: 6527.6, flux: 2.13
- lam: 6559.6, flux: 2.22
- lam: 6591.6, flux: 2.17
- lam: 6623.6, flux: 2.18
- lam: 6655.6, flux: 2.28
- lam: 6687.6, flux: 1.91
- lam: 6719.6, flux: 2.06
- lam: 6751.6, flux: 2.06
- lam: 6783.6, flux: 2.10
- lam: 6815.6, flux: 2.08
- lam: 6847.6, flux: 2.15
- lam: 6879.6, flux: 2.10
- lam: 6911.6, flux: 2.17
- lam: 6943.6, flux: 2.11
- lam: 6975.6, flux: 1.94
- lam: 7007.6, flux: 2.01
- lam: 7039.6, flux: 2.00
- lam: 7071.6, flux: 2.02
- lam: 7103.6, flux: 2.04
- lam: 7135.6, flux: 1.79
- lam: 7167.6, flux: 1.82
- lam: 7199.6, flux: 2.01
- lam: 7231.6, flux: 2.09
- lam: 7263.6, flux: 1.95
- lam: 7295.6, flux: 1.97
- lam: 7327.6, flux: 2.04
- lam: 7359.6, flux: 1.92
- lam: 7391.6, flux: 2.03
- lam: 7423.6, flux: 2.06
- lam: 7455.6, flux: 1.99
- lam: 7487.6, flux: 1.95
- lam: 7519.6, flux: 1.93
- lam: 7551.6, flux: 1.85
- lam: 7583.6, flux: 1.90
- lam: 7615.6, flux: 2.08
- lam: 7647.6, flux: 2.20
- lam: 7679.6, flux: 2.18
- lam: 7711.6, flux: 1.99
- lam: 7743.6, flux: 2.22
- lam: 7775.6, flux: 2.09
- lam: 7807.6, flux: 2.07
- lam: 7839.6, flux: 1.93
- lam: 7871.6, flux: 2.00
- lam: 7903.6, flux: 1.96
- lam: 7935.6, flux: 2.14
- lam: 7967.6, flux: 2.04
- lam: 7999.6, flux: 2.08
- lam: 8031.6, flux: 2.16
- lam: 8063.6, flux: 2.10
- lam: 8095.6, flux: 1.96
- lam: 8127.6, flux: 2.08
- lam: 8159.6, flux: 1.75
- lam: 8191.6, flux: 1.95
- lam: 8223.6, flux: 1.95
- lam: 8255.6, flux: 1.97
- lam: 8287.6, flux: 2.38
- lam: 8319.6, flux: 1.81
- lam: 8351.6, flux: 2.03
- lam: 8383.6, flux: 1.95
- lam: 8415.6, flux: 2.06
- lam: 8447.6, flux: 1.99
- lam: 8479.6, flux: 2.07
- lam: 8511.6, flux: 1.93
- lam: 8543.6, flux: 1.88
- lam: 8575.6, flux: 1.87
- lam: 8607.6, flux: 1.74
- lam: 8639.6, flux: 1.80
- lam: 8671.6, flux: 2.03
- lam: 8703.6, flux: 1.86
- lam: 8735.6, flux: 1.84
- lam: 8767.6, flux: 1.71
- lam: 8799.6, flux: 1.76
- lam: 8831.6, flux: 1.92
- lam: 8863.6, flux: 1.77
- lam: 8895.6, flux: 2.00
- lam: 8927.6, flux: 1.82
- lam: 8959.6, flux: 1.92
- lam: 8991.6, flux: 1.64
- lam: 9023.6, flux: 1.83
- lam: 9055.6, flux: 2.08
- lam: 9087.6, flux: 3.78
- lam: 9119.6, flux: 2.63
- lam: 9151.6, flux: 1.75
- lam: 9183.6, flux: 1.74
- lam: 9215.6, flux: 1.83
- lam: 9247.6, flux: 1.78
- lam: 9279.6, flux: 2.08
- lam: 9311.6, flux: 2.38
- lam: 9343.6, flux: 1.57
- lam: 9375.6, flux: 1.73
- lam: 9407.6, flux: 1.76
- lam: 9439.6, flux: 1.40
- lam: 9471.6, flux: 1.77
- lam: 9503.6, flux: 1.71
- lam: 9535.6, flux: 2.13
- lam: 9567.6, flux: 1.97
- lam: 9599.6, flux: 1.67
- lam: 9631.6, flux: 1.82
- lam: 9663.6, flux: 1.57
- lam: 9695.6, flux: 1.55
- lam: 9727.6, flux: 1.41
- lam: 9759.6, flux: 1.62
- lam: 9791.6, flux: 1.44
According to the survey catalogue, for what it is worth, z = 0.38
